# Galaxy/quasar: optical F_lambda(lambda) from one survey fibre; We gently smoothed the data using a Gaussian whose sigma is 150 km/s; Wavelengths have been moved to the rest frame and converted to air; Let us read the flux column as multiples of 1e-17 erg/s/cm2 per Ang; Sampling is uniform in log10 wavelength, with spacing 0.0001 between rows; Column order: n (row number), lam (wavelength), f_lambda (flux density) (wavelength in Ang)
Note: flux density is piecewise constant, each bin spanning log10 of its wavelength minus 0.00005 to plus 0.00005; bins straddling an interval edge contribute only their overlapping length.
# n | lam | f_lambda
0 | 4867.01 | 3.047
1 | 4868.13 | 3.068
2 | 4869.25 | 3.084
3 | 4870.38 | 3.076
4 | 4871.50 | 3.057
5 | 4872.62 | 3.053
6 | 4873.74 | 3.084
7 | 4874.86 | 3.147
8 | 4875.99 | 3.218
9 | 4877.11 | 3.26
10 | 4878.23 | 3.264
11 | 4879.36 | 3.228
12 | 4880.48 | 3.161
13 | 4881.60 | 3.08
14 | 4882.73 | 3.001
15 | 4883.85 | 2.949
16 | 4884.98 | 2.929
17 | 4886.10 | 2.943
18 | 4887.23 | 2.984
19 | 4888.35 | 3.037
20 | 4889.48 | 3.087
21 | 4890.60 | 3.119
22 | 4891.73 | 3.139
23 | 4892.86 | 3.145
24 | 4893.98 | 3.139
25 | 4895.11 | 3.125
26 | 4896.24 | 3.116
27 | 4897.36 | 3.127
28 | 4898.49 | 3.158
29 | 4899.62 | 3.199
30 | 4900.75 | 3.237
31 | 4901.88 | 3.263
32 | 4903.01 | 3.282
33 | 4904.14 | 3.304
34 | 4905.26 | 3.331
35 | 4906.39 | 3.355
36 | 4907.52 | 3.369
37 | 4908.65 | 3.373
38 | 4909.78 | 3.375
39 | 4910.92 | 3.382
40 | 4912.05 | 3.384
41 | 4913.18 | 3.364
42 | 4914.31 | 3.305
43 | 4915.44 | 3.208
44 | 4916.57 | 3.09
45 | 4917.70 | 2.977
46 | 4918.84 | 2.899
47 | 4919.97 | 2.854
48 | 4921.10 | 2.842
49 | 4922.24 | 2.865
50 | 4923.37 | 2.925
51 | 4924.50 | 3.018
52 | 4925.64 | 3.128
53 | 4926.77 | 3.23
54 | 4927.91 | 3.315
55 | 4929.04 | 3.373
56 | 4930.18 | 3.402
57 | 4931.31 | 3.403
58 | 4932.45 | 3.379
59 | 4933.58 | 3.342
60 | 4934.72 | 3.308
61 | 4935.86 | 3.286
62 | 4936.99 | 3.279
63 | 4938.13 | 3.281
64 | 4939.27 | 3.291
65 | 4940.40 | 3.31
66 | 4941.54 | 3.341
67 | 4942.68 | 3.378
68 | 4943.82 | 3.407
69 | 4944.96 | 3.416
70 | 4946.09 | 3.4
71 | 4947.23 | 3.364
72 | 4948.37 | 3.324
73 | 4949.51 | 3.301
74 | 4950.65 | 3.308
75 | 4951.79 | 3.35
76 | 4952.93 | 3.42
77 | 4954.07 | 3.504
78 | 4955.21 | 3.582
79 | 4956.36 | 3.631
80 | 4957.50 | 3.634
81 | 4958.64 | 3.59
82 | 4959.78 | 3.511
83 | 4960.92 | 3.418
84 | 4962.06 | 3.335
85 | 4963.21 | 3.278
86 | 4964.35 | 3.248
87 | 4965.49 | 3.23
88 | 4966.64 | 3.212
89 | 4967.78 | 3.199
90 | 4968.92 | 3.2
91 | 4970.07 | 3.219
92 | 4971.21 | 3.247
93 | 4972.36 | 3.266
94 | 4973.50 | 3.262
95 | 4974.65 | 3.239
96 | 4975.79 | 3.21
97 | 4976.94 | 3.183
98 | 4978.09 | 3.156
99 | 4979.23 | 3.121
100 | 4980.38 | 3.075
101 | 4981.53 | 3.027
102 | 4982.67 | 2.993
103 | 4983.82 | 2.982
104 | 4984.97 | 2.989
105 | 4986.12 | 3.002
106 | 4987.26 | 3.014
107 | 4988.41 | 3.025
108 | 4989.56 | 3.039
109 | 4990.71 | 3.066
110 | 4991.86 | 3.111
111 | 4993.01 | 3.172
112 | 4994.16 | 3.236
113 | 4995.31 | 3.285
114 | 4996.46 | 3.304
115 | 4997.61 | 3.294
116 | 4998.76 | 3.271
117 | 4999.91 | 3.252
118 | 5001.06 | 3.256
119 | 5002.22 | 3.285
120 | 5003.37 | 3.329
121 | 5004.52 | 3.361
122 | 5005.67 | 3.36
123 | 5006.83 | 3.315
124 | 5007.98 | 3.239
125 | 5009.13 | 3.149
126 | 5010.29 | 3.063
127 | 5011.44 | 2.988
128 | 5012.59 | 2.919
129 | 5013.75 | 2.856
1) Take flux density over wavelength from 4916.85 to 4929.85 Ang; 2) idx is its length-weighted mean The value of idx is 3.05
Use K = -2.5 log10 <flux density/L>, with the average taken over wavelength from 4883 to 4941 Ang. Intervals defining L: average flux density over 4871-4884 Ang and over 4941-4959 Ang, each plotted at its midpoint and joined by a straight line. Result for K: 0.03 mag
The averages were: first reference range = 3.13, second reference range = 3.43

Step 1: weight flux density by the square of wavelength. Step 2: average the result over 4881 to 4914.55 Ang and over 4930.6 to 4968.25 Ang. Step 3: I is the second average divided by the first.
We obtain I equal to 1.08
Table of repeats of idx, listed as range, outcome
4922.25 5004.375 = 3.26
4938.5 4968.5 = 3.38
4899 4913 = 3.32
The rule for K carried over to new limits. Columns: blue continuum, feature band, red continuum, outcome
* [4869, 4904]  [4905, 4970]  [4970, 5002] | -0.05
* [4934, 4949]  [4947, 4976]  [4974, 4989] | -0.05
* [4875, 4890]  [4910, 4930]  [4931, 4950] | 0.04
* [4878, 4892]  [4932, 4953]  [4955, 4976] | -0.03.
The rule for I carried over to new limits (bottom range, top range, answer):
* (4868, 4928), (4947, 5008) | 1.07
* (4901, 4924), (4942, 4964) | 1.09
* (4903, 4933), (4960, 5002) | 1.02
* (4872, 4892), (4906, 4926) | 1.03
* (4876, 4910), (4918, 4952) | 1.04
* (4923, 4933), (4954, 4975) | 1.05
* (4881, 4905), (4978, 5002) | 1.04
